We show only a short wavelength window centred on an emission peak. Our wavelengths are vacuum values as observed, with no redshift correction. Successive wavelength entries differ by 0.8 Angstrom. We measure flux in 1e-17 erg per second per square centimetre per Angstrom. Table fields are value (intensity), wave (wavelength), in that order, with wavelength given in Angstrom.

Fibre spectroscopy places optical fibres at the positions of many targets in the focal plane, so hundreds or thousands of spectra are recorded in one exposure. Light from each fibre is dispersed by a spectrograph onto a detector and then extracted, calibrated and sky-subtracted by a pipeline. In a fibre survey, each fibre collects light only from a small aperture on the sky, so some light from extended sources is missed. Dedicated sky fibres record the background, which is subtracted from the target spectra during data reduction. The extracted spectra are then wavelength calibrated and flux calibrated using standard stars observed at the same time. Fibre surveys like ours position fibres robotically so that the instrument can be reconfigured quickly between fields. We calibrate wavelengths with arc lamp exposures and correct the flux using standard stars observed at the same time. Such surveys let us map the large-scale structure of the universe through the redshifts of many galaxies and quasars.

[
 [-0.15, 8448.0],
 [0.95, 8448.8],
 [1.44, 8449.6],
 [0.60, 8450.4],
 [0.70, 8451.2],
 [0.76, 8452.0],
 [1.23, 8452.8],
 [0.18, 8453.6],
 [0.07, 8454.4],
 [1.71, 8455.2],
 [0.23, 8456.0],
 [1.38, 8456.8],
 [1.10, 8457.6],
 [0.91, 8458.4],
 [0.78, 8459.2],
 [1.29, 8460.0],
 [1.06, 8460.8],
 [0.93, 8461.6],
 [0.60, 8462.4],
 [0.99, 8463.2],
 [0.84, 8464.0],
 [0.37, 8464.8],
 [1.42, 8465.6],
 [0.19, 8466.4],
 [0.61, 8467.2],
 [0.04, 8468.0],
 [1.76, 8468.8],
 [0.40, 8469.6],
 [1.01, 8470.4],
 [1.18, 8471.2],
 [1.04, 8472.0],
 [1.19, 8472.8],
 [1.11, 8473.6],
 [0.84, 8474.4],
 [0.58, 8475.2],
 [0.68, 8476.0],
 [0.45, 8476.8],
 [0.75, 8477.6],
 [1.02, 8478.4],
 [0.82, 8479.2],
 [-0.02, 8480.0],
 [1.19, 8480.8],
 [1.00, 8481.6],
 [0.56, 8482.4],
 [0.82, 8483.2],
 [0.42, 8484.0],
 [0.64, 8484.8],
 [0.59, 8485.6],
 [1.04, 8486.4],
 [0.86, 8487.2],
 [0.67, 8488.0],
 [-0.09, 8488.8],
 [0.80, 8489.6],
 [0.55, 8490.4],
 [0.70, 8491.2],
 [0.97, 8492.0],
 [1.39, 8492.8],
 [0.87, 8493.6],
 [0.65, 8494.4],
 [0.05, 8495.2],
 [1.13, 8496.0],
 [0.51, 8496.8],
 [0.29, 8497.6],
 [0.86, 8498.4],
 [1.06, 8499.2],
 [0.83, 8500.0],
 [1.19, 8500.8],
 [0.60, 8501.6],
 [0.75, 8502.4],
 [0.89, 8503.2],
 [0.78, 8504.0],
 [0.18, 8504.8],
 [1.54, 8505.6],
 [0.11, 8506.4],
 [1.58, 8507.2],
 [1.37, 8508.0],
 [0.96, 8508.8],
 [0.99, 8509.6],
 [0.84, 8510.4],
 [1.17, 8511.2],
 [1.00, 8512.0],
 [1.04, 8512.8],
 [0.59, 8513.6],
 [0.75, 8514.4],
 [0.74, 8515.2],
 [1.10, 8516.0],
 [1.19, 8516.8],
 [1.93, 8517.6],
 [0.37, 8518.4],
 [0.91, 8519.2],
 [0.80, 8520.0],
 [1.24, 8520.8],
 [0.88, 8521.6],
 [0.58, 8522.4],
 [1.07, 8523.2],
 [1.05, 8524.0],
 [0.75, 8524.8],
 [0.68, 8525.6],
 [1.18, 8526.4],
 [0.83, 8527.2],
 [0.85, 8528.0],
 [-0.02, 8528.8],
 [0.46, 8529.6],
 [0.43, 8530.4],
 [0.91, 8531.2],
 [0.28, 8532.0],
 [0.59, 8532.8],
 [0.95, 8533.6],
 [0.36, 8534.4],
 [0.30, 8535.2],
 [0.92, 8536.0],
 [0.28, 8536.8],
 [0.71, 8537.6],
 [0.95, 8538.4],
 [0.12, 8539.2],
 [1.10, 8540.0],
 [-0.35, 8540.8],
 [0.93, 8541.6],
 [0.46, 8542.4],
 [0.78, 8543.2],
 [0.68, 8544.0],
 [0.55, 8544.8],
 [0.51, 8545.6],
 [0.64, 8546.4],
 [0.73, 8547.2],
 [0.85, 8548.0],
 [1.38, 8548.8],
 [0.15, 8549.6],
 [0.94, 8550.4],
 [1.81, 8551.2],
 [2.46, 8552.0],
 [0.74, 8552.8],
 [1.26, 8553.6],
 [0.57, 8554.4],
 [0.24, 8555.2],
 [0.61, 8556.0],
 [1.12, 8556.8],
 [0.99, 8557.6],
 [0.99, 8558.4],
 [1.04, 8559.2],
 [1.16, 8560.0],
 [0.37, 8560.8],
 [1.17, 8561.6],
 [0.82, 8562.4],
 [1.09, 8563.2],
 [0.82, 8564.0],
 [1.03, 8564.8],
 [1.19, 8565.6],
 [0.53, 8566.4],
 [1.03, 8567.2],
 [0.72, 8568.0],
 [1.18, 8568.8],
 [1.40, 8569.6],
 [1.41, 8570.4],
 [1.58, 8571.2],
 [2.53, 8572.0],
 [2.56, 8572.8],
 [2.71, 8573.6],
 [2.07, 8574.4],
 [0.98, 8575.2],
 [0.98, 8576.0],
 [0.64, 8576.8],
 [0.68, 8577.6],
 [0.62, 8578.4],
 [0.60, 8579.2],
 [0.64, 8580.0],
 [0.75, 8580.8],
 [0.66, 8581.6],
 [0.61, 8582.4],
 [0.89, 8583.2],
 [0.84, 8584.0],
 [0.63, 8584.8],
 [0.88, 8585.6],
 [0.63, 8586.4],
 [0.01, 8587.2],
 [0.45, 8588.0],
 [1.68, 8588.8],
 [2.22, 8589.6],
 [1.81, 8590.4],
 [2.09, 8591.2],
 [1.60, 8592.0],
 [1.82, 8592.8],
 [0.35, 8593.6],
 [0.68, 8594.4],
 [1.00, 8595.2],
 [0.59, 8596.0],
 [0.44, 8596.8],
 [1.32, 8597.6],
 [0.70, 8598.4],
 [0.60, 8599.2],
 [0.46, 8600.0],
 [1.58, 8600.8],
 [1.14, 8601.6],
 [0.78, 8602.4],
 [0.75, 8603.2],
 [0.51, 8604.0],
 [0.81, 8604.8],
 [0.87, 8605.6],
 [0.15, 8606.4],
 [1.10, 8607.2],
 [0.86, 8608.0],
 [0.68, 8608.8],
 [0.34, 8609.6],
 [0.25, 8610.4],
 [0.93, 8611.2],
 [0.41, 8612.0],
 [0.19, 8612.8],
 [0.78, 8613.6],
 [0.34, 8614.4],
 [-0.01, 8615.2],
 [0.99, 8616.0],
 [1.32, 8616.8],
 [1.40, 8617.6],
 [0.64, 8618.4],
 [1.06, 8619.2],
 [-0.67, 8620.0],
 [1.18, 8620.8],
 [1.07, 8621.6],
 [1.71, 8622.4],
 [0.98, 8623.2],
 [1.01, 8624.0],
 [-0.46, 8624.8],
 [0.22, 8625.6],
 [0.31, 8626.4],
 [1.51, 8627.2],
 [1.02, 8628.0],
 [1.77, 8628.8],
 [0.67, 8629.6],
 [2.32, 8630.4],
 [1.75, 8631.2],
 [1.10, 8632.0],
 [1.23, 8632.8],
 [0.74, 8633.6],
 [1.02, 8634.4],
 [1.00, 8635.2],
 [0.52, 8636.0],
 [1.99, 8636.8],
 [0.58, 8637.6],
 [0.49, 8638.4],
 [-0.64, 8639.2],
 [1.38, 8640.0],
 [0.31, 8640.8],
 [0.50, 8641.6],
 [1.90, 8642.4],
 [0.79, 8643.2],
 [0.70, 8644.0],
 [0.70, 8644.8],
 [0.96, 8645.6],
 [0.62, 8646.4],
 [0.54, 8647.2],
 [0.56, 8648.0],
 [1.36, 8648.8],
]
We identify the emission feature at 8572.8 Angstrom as [S II]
